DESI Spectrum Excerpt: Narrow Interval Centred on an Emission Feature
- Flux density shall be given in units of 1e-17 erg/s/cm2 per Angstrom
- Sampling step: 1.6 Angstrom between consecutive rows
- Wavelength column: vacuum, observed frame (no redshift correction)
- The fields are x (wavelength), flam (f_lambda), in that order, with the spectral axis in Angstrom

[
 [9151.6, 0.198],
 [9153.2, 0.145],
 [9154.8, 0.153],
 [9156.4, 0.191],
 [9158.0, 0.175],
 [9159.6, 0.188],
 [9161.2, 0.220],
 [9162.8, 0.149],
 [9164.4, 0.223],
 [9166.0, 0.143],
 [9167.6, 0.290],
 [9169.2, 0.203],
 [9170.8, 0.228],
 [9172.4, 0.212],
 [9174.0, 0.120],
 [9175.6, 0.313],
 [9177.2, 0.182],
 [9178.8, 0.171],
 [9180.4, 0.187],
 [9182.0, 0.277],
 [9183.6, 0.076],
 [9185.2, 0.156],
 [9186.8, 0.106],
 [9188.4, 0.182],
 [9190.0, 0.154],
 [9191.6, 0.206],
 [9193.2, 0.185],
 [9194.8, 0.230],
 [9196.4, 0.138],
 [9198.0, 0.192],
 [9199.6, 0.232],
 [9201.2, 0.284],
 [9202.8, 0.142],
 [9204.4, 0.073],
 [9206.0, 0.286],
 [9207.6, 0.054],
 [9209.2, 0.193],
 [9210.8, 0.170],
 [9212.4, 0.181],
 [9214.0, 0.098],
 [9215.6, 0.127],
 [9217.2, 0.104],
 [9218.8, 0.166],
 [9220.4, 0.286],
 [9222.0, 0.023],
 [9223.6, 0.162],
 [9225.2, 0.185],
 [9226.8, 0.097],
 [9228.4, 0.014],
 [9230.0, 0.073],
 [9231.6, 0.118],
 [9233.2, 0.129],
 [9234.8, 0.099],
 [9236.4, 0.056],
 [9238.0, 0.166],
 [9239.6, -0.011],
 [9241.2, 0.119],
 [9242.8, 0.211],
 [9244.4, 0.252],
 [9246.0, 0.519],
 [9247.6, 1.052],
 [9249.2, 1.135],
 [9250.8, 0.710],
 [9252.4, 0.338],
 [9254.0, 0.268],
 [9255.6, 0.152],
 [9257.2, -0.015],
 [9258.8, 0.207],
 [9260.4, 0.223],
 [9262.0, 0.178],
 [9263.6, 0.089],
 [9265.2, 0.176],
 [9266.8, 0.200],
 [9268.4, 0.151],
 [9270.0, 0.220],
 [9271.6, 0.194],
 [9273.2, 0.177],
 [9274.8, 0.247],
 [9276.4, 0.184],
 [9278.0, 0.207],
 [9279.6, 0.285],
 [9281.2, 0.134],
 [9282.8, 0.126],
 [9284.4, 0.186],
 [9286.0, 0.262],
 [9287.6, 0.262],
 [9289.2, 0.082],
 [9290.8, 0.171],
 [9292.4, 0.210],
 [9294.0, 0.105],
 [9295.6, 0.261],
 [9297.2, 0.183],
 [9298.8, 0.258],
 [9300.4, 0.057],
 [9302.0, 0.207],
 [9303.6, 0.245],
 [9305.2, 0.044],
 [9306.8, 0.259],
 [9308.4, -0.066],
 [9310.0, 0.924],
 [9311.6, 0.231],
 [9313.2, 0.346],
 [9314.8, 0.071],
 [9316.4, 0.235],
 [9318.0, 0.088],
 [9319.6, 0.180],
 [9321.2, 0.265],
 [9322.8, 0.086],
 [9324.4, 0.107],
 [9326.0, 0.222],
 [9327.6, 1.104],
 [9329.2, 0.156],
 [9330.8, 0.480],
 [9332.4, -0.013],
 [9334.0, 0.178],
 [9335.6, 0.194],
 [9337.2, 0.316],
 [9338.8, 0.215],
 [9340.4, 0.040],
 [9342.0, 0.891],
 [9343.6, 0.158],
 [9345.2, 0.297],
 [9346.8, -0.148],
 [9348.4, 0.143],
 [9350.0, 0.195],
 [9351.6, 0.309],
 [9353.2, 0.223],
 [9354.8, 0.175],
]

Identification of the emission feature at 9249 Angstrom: H-beta 4861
